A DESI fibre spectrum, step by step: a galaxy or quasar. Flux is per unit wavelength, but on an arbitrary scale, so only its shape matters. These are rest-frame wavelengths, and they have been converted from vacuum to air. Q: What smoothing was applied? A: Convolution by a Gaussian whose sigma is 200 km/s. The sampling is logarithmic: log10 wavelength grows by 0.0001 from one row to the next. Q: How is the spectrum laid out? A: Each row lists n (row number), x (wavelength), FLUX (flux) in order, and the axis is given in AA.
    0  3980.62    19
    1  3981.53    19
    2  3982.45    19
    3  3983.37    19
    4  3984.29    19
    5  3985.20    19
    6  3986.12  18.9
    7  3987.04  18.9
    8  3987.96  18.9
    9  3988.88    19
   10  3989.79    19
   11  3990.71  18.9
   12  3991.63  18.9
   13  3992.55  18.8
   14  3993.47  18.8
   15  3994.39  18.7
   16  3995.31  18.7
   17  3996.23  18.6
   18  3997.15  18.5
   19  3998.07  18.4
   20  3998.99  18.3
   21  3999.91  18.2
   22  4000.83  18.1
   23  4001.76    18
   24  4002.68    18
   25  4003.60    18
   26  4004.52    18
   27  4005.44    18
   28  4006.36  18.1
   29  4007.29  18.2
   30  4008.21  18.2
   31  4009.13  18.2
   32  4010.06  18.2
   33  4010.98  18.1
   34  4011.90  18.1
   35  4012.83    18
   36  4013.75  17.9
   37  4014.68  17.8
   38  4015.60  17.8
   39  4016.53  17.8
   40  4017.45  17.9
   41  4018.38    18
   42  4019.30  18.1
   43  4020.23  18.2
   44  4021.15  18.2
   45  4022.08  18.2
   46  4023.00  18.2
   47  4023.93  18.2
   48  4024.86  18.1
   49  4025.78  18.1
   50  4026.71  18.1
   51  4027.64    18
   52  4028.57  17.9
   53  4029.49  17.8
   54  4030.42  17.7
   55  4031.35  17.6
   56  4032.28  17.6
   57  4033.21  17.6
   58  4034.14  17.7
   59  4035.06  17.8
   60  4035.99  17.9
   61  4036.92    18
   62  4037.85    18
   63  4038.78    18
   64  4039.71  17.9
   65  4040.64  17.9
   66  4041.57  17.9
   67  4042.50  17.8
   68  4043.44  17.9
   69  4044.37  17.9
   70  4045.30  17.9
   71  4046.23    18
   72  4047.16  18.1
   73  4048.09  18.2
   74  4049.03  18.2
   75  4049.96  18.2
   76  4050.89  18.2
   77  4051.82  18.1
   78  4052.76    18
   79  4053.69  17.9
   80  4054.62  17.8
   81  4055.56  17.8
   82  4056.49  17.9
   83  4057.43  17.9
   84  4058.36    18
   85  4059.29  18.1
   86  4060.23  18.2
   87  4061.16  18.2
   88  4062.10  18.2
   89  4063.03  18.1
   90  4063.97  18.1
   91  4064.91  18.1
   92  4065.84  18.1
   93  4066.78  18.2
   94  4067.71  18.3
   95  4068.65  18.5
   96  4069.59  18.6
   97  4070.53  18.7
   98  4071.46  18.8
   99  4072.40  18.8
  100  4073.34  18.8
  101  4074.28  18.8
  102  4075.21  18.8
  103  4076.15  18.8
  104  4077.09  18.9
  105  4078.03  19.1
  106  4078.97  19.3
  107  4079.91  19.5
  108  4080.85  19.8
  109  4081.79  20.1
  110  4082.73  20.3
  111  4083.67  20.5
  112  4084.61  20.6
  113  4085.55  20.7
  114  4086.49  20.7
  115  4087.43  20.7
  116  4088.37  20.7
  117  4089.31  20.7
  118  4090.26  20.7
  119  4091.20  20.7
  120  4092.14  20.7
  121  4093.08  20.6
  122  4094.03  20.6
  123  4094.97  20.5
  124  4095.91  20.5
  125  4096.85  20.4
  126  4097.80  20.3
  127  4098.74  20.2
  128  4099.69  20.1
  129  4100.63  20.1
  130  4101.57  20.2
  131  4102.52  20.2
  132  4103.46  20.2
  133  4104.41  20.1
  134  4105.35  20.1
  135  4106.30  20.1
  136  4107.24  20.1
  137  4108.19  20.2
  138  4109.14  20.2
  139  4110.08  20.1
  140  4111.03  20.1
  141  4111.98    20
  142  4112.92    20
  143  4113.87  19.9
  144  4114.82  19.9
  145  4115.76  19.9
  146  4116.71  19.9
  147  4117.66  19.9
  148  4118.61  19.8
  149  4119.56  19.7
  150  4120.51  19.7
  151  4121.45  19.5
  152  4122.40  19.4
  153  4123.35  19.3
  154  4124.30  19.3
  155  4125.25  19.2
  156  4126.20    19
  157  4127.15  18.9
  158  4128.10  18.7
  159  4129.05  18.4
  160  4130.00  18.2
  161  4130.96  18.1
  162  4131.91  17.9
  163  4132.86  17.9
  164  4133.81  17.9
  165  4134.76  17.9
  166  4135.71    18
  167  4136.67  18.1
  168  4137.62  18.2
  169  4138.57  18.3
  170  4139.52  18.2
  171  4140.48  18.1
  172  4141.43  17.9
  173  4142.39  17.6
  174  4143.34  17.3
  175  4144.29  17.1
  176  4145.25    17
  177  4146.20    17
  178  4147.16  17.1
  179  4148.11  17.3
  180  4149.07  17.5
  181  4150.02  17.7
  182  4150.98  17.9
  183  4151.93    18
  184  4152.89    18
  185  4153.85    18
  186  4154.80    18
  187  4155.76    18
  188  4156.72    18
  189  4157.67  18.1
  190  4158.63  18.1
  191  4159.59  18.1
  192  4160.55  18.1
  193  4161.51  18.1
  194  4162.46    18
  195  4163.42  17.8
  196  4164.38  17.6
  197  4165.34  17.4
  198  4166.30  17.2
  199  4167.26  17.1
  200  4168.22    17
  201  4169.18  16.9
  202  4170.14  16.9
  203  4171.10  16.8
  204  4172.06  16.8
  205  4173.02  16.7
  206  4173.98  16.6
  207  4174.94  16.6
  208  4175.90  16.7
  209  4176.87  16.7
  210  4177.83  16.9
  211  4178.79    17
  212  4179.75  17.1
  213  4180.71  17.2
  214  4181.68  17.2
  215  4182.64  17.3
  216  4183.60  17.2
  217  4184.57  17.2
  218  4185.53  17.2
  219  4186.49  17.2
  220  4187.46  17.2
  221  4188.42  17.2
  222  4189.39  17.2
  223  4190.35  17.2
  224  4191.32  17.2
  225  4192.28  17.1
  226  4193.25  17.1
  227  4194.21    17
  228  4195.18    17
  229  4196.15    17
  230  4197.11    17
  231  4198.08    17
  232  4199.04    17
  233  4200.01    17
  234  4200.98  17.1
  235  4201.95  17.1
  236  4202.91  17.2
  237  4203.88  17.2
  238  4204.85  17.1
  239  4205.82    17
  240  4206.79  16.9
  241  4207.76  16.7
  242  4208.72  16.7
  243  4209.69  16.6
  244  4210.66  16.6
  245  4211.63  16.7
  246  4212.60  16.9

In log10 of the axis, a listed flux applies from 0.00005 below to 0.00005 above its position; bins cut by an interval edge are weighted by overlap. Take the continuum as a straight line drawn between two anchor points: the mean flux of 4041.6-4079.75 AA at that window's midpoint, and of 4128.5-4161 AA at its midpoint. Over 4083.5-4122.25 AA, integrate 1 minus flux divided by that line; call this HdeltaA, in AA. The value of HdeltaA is -4.6 AA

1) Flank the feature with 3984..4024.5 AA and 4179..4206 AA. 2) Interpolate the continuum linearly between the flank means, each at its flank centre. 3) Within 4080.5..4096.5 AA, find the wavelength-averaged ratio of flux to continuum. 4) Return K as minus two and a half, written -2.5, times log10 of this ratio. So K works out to -0.16 mag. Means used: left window 18.3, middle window 20.5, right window 17.1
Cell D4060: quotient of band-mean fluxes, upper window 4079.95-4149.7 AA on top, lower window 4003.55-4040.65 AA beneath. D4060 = 1.08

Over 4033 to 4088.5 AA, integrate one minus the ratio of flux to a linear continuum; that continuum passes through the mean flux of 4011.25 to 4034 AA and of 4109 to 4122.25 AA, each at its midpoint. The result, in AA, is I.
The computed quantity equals 0.6 AA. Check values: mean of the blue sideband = 17.9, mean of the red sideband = 19.9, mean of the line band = 18.6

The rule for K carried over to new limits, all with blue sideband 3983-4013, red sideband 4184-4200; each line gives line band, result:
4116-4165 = -0.05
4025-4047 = 0.02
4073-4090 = -0.11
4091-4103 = -0.15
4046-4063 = 0.00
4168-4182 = 0.02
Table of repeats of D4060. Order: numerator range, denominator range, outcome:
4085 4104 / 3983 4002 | 1.09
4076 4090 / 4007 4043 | 1.12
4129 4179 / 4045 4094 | 0.93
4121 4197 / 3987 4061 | 0.97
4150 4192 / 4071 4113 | 0.87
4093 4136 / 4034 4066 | 1.09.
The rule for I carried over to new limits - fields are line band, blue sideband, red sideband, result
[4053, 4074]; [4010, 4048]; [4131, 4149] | -0.4 AA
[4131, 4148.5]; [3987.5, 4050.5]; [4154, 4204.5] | -0.3 AA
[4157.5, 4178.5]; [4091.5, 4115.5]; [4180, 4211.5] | 0.9 AA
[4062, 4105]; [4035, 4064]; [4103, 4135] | -2.2 AA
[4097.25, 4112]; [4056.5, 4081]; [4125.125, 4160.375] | -1.5 AA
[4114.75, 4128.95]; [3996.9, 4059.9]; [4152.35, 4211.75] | -1.5 AA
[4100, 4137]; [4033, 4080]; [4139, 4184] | -3.4 AA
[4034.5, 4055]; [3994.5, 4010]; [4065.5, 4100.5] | 1.1 AA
